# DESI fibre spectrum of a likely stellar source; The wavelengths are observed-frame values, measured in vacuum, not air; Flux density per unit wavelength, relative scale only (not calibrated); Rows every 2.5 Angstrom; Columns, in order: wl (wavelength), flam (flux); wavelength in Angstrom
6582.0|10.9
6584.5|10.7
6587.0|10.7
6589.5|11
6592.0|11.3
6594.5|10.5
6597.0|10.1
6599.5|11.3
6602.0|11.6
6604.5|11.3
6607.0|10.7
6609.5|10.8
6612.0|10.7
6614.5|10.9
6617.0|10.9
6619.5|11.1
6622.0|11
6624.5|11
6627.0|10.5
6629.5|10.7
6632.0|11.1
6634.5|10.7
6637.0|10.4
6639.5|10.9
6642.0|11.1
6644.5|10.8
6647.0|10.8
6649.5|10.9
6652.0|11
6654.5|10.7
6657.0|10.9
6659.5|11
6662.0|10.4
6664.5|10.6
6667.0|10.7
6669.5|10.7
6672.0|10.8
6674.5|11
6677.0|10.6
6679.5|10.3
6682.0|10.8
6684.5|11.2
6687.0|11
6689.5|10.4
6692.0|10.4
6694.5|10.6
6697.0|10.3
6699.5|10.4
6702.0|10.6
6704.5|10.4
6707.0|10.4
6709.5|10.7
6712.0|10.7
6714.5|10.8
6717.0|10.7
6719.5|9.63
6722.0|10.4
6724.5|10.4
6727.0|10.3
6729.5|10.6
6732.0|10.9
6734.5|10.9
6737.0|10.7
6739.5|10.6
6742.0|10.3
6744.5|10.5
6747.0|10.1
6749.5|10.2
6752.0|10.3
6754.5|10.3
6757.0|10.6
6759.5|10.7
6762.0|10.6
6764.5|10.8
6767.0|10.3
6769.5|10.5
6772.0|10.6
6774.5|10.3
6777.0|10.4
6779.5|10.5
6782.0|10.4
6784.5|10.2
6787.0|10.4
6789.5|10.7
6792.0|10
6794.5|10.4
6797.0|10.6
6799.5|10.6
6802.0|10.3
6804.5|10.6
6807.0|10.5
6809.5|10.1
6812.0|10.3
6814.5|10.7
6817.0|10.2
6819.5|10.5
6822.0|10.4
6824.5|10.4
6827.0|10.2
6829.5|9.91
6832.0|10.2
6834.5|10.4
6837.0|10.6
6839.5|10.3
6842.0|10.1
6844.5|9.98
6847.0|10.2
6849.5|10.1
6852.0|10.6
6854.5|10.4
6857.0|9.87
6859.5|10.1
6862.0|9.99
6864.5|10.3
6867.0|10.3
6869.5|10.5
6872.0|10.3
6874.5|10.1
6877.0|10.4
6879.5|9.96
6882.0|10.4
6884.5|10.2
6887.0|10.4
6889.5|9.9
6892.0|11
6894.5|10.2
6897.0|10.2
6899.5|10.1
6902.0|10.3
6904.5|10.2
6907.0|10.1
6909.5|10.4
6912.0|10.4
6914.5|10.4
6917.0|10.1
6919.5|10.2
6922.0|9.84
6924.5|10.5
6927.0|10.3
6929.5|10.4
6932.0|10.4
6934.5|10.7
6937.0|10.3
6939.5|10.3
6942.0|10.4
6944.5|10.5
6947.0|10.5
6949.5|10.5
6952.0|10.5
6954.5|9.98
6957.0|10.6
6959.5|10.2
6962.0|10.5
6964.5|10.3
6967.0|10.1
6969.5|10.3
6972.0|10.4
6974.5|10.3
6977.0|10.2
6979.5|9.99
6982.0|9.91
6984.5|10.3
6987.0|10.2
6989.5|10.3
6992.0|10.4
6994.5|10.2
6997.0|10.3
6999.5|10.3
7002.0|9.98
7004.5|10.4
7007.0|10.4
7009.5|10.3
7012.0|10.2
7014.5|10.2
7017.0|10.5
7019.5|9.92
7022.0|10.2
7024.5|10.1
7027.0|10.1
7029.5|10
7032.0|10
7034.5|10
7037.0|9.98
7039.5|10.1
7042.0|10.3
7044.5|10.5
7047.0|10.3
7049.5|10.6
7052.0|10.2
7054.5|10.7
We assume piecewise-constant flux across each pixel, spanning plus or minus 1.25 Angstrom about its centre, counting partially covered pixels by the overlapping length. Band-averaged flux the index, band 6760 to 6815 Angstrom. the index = 10.4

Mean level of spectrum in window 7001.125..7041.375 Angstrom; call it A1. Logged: 10.2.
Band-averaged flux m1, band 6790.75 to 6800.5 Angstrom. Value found 10.4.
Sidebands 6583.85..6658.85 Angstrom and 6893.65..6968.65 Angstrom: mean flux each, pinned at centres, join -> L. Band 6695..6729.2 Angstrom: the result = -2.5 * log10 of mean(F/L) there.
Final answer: 0.03 mag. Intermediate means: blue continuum 10.9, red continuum 10.3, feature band 10.4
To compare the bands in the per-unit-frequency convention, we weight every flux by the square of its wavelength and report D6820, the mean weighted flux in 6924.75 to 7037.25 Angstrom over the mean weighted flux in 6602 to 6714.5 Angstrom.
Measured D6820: 1.0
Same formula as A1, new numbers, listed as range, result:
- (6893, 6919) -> 10.2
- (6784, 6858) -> 10.3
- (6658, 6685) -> 10.7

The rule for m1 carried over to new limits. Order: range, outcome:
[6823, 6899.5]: 10.2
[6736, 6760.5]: 10.4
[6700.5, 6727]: 10.5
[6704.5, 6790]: 10.5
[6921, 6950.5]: 10.4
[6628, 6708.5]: 10.7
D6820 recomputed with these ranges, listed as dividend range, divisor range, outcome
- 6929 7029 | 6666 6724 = 1.06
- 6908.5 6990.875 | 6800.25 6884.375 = 1.03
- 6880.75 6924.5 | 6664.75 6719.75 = 1.03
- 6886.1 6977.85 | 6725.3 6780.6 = 1.04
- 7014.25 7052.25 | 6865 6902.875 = 1.03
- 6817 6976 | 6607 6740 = 1.03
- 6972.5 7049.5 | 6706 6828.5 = 1.05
